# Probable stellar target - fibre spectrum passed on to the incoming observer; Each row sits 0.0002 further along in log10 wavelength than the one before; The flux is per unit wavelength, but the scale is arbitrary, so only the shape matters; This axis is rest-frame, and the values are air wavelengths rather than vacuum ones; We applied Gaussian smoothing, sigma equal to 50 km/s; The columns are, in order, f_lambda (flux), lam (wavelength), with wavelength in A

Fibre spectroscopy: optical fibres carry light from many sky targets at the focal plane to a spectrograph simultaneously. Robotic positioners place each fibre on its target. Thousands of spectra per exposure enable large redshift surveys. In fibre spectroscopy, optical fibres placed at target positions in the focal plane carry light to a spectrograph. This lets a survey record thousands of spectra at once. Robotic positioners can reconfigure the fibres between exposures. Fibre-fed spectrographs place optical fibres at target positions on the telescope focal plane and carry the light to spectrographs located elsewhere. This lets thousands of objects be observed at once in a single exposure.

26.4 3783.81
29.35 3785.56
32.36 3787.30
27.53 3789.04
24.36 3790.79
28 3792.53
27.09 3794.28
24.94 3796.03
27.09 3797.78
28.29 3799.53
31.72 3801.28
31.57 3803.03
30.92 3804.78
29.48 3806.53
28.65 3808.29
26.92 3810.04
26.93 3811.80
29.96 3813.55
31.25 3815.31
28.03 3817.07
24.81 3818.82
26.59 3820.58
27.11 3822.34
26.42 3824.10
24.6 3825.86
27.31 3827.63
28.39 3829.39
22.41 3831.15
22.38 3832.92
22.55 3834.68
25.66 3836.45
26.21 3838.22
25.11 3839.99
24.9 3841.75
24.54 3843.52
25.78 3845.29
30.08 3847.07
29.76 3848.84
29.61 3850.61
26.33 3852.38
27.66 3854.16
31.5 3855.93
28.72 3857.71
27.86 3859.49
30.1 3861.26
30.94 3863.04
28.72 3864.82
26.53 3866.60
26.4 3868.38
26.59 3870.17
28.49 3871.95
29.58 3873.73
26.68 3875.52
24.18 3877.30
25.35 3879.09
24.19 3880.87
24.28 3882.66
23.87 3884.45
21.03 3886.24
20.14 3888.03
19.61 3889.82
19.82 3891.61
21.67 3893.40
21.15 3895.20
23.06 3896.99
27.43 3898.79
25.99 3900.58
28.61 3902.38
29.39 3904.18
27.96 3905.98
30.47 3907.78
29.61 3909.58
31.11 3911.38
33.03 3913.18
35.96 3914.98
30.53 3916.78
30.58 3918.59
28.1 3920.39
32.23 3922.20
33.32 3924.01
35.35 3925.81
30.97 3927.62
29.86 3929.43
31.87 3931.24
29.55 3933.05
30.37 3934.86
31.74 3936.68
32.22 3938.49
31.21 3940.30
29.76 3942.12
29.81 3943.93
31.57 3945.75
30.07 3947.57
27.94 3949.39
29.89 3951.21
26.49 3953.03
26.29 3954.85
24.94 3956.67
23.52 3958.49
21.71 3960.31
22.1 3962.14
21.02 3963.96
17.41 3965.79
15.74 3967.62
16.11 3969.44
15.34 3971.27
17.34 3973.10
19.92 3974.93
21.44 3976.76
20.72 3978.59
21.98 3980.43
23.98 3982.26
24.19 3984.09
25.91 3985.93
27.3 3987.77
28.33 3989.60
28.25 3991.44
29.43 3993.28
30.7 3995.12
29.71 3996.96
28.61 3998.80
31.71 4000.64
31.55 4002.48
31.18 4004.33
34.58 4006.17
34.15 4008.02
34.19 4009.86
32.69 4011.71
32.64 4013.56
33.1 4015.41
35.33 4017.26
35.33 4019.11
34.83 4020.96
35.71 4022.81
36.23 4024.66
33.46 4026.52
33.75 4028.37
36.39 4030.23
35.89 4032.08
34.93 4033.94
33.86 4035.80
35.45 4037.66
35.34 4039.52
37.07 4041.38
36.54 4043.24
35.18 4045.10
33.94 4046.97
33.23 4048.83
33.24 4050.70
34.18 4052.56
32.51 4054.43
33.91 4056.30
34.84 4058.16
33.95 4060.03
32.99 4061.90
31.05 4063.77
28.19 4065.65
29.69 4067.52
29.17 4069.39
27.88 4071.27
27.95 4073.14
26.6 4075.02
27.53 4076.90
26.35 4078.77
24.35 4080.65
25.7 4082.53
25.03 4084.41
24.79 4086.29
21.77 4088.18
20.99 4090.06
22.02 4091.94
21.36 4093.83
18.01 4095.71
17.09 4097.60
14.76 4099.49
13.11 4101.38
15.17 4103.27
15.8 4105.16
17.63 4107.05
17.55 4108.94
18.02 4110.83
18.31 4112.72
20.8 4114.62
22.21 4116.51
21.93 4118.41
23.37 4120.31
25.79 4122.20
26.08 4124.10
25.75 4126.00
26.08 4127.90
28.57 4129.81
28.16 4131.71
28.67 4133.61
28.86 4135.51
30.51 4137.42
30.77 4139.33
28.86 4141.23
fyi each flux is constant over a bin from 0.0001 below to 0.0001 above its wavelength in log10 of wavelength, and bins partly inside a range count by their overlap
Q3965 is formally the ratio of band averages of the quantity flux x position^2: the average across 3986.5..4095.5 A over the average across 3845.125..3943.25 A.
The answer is 1.2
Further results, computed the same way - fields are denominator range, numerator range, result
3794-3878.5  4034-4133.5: 1.09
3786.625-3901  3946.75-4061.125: 1.21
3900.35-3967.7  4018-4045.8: 1.29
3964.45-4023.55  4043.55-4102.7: 1.02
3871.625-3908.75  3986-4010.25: 1.30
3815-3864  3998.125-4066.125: 1.38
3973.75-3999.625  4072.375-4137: 0.93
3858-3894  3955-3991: 0.90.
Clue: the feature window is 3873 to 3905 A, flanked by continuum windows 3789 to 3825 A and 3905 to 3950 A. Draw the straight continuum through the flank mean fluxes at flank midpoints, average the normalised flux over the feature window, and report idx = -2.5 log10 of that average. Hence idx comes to 0.24 mag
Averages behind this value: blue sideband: 28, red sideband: 31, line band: 24.2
